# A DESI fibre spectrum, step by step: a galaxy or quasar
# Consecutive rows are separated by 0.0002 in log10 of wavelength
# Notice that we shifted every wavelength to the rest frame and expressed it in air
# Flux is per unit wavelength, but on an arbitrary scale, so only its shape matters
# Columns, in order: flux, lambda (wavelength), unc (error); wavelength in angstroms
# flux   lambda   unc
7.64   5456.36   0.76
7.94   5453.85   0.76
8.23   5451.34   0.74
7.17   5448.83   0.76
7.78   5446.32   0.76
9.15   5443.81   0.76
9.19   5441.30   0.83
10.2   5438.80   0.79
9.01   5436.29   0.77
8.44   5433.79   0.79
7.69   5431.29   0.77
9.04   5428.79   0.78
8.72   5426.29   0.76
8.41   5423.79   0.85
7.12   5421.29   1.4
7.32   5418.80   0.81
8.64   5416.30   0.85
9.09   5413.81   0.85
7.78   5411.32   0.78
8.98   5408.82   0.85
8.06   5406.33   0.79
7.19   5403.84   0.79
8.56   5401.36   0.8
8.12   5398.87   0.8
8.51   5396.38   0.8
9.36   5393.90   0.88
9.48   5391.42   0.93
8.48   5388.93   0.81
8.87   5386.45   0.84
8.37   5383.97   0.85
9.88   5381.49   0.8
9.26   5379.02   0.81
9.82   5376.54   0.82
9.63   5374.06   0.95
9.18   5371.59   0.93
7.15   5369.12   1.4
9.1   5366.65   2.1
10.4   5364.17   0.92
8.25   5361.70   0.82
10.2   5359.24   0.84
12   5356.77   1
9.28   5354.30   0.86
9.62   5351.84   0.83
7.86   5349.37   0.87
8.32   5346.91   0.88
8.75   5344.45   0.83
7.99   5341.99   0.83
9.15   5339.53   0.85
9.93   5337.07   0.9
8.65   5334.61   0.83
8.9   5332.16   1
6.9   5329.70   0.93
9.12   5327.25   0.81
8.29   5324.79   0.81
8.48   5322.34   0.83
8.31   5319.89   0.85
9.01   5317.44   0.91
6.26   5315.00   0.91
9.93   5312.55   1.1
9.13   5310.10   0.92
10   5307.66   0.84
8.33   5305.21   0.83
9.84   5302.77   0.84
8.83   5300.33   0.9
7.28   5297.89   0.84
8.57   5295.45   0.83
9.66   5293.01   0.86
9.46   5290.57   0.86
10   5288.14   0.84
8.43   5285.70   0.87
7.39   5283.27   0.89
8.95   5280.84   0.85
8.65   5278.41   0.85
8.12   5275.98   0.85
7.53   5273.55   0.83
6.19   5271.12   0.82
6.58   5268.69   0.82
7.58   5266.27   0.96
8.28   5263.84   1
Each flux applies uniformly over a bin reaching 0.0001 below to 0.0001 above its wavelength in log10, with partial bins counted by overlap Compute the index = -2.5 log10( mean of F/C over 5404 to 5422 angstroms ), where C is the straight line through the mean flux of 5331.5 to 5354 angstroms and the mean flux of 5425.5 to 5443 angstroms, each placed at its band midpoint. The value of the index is 0.099 mag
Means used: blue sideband 8.82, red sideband 8.91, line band 8.11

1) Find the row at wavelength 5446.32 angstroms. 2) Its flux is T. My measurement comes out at 7.78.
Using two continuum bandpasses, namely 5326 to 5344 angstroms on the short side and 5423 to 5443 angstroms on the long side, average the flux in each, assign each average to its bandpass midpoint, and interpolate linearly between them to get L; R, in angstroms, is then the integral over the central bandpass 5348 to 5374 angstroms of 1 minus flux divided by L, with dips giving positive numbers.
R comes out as -1.8 angstroms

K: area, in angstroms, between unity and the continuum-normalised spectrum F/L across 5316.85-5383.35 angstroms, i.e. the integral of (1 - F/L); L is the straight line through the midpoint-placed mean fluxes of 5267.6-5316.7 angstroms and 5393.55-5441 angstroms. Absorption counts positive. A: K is -4.41 angstroms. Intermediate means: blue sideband 8.47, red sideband 8.43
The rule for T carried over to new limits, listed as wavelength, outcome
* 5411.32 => 7.78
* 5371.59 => 9.18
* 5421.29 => 7.12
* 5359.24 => 10.2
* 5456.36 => 7.64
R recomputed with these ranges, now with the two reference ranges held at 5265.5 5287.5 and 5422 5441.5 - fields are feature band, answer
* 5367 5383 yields -1.4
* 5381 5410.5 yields -0.2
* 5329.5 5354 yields -1.5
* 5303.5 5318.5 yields -1.5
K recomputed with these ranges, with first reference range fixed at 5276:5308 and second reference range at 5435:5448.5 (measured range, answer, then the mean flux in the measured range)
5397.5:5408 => 1.0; 8.03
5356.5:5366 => -1.2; 9.96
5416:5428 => 1.2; 8.03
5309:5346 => 1.1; 8.58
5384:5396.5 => 0.0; 8.92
